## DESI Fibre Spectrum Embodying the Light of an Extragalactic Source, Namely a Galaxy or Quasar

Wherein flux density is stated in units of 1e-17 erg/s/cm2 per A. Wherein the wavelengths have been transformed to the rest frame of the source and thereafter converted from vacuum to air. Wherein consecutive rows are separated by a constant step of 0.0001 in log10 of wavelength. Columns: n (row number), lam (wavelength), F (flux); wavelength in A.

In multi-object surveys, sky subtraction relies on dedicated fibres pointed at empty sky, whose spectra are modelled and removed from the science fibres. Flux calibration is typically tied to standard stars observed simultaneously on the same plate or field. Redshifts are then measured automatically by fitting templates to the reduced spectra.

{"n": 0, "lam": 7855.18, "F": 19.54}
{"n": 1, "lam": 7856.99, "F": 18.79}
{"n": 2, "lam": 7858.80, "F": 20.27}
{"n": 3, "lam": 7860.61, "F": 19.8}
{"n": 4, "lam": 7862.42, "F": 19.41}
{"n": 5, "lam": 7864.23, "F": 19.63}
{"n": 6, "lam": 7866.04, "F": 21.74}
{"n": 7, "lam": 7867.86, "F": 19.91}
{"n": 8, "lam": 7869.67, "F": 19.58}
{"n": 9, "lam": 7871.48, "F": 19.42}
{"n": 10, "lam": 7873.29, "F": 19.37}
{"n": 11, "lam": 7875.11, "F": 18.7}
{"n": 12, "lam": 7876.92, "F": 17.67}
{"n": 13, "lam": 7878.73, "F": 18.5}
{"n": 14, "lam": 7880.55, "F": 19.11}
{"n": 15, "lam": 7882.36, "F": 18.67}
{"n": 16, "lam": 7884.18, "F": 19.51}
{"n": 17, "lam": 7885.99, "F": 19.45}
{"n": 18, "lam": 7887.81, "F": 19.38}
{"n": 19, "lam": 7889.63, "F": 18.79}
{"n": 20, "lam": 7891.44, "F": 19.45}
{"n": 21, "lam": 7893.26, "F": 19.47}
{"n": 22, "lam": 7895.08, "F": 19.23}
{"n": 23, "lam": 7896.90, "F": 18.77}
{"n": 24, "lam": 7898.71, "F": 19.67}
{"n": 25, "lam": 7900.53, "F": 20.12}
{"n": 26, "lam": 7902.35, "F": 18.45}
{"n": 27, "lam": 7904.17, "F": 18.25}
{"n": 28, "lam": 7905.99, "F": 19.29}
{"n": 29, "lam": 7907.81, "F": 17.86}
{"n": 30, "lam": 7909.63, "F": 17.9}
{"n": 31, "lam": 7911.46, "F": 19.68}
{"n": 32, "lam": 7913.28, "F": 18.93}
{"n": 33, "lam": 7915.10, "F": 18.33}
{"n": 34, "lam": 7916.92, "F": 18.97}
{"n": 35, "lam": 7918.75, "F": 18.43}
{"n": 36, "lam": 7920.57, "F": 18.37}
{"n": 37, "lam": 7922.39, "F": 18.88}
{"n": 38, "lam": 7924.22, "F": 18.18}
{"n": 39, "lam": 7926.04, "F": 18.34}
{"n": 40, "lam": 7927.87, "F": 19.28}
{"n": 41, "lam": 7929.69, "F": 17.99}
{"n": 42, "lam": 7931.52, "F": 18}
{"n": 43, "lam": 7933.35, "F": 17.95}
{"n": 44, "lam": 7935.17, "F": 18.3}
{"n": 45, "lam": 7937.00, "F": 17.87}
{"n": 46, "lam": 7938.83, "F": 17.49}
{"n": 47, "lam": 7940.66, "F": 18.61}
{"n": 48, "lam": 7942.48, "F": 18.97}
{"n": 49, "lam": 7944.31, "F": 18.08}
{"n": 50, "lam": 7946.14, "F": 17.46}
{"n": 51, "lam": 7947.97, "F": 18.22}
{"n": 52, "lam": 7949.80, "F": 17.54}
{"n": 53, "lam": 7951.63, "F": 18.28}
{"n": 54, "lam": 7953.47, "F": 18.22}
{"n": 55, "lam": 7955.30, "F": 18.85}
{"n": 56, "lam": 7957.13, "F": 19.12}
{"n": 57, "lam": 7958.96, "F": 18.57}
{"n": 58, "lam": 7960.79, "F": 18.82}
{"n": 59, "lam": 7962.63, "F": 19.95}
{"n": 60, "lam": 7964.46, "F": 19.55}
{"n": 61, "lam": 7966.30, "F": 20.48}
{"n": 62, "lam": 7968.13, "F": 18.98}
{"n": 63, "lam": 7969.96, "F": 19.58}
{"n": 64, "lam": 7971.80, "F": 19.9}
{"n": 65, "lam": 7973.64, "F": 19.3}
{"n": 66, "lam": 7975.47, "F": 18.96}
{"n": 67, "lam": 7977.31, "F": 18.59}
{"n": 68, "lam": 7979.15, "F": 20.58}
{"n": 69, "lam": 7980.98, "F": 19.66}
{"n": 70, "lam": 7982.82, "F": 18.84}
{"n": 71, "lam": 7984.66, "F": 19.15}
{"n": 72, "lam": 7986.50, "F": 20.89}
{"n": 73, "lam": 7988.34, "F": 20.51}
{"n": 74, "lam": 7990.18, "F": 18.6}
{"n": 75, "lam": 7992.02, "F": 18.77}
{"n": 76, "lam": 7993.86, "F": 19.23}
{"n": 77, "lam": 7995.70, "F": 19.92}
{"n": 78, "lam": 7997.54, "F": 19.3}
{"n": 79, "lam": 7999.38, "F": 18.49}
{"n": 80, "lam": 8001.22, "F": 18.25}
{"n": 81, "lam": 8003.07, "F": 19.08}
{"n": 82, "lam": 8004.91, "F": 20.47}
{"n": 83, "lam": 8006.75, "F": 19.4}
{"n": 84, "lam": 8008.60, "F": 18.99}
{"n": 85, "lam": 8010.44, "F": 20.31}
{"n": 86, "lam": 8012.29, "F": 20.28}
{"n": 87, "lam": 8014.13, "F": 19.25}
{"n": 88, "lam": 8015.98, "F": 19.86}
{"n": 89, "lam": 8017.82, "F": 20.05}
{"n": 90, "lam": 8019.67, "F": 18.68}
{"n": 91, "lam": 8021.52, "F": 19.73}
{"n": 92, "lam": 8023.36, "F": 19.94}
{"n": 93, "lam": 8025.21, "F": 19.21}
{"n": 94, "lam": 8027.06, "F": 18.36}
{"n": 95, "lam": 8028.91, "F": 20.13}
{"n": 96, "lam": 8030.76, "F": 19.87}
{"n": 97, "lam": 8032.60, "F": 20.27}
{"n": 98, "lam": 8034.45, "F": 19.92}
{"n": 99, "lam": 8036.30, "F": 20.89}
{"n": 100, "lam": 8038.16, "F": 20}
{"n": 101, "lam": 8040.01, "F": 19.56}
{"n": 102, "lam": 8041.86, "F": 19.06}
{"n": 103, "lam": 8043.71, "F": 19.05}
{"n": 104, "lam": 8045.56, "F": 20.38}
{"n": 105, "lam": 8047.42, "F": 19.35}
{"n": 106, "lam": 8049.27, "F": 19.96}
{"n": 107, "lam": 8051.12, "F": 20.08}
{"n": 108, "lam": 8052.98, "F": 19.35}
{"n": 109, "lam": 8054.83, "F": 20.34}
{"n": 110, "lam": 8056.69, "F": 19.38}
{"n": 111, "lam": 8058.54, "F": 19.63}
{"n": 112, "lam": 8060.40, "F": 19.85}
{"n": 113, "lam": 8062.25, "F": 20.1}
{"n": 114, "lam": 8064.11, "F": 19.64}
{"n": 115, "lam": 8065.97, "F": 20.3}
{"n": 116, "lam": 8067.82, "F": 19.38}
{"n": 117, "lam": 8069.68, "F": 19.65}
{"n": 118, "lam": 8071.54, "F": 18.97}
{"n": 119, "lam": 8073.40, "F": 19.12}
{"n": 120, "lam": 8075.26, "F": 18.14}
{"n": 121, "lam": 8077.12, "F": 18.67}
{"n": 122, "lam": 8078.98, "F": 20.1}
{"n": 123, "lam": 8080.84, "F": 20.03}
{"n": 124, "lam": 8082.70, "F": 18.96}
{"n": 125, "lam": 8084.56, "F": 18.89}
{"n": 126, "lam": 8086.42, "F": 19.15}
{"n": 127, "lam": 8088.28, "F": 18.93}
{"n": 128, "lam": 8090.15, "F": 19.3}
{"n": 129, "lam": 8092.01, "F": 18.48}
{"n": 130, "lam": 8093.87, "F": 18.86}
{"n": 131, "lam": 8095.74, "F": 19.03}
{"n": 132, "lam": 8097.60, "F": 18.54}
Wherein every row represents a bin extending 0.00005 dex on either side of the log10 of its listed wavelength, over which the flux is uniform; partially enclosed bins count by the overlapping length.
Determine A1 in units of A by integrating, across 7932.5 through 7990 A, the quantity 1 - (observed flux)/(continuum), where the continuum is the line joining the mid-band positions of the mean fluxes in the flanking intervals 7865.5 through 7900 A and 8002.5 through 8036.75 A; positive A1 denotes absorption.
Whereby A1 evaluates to 1.72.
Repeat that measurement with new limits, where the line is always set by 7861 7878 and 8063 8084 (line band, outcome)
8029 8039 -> -0.42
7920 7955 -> 2.20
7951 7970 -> 0.30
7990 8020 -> 0.03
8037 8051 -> -0.21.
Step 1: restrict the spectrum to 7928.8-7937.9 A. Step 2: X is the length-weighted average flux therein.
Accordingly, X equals 18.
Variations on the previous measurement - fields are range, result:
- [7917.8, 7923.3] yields 18.6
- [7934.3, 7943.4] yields 18.2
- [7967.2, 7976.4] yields 19.4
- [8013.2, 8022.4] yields 19.5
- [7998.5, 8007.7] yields 19.1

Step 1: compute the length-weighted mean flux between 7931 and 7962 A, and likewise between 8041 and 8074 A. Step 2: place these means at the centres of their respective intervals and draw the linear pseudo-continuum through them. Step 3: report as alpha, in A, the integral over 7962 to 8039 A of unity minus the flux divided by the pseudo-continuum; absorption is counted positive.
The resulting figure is -2.6 A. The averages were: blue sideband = 18.3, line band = 19.6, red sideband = 19.7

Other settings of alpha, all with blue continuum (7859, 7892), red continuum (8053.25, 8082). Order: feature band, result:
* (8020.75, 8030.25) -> 0.0 A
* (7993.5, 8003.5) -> 0.2 A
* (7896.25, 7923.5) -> 0.8 A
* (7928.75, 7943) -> 0.9 A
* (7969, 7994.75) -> 0.0 A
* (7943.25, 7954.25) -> 0.8 A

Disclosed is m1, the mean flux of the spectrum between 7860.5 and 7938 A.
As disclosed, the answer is 18.9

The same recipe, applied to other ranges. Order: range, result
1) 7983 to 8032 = 19.5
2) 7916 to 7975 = 18.6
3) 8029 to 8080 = 19.7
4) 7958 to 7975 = 19.4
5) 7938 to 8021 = 19.2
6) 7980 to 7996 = 19.5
